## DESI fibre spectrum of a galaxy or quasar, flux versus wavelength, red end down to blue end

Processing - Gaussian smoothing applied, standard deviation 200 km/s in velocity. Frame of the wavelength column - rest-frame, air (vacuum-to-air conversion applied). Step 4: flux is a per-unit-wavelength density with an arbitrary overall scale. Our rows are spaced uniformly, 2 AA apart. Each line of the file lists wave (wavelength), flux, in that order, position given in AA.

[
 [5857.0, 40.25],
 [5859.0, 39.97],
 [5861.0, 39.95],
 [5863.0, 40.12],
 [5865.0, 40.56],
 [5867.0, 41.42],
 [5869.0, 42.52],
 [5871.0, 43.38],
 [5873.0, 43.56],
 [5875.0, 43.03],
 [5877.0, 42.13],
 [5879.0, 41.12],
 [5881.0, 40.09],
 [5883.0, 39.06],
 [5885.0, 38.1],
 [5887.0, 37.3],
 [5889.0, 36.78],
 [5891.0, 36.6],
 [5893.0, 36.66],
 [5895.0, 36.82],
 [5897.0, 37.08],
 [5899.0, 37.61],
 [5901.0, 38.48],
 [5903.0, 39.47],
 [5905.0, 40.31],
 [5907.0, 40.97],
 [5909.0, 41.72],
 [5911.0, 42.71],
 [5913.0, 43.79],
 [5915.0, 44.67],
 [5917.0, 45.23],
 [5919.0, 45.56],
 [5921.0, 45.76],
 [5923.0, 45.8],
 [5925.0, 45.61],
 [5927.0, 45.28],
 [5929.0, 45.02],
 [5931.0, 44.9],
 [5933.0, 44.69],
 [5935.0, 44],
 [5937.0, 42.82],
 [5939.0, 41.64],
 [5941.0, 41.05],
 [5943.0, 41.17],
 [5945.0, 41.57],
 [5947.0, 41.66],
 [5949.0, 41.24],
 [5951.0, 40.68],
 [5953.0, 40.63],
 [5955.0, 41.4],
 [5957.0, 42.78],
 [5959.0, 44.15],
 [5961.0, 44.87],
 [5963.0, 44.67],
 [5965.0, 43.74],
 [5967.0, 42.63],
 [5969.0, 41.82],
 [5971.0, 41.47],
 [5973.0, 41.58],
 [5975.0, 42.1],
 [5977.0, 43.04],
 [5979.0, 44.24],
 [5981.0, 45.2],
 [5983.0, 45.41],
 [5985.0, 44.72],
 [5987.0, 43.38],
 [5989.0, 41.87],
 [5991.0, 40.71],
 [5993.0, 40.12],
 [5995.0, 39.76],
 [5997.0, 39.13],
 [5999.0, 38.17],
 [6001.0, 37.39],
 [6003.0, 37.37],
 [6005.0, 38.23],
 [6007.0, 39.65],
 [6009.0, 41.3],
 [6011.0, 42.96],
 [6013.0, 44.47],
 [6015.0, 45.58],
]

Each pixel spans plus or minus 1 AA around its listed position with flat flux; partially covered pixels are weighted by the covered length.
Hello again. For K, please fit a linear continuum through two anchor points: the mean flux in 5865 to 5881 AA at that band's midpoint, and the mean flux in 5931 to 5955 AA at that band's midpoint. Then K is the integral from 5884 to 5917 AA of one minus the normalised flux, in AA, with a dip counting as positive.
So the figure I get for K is 2.1 AA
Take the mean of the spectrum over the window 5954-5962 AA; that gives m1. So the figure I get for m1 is 43.3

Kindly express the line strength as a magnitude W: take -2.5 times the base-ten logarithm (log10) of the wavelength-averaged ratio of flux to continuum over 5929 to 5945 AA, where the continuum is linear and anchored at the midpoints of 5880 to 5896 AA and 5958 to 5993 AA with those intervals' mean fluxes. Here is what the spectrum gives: -0.06 mag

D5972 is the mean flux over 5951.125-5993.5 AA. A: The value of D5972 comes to 42.9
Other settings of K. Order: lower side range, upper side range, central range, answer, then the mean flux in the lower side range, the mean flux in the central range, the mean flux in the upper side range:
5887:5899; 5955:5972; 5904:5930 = -3.3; 36.9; 44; 43.2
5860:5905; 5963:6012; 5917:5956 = -2.5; 39.6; 43.2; 41.6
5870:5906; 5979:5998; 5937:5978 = -0.8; 39.3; 42.2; 42.4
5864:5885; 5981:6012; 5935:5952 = -0.2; 41.5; 41.6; 40.8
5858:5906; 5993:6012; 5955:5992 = -3.5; 39.7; 43.2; 39.4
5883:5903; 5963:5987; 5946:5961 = -0.1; 37.5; 42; 43.3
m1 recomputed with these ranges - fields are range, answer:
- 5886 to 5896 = 36.8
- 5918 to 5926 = 45.7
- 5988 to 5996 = 40.6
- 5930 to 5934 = 44.8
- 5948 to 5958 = 41.3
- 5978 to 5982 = 44.7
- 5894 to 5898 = 37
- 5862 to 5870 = 41.2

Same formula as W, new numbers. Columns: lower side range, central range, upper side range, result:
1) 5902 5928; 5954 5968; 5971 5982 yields -0.01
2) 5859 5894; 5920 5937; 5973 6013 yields -0.11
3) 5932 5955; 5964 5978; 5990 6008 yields -0.05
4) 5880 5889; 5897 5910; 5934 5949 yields 0.00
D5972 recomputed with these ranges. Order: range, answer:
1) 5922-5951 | 43.2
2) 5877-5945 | 41.5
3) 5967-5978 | 42.1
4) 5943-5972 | 42.3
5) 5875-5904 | 38.5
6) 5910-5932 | 44.9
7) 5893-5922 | 41.3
